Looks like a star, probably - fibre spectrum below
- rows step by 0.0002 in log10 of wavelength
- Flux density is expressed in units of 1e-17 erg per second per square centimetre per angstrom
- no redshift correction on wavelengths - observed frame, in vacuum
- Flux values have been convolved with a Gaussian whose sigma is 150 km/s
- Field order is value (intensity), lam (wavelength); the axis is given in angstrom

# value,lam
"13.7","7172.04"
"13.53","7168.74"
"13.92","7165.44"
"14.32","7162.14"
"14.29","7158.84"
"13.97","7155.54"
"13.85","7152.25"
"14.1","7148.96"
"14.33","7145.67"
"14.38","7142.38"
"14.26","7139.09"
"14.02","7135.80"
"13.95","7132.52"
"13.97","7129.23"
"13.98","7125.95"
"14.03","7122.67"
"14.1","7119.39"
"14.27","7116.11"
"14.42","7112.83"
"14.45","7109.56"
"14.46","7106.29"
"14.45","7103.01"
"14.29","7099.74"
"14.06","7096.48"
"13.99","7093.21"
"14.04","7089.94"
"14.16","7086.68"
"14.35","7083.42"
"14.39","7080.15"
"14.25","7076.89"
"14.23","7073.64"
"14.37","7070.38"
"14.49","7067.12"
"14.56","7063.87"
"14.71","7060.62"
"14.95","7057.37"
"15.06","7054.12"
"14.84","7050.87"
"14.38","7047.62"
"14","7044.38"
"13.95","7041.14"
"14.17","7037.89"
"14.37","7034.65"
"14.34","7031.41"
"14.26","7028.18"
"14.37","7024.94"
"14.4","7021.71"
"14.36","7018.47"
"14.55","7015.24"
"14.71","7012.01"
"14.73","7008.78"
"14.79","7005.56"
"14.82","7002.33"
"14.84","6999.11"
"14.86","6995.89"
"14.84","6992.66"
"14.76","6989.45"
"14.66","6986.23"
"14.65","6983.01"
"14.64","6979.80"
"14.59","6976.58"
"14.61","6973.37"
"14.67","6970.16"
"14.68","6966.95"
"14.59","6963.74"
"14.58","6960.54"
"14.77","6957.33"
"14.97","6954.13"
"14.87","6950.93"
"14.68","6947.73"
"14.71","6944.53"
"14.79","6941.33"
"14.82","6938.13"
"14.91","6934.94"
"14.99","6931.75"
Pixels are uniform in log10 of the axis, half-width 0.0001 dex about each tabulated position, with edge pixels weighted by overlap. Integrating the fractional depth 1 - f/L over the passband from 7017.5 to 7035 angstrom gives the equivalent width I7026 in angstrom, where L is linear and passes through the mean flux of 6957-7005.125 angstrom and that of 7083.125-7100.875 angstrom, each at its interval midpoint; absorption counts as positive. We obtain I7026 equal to 0.1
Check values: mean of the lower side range 14.7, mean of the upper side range 14.1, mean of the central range 14.3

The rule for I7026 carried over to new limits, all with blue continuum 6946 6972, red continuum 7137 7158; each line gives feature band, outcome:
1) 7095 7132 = 0.1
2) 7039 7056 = 0.0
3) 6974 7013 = -0.3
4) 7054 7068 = -0.3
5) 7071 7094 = 0.2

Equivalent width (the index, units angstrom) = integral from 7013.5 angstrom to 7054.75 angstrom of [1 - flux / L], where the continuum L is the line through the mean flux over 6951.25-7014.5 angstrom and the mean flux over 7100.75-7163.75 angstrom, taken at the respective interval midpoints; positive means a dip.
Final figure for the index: 0.48 angstrom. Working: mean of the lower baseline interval 14.7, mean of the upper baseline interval 14.2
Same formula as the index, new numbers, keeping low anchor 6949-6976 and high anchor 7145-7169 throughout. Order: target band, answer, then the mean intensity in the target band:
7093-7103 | 0.0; 14.2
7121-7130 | 0.1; 14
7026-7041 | 0.2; 14.2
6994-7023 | -0.2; 14.7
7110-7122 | -0.1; 14.3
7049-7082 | -0.5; 14.6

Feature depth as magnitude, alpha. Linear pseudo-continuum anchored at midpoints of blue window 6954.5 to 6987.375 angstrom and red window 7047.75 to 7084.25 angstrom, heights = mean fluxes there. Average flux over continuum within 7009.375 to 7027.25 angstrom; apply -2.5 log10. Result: 0.01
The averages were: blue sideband 14.7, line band 14.5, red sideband 14.6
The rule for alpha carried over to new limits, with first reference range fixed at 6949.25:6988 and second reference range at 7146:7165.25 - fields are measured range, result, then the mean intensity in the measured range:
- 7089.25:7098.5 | 0.020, 14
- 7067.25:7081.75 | 0.002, 14.3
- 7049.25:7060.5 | -0.037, 14.9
